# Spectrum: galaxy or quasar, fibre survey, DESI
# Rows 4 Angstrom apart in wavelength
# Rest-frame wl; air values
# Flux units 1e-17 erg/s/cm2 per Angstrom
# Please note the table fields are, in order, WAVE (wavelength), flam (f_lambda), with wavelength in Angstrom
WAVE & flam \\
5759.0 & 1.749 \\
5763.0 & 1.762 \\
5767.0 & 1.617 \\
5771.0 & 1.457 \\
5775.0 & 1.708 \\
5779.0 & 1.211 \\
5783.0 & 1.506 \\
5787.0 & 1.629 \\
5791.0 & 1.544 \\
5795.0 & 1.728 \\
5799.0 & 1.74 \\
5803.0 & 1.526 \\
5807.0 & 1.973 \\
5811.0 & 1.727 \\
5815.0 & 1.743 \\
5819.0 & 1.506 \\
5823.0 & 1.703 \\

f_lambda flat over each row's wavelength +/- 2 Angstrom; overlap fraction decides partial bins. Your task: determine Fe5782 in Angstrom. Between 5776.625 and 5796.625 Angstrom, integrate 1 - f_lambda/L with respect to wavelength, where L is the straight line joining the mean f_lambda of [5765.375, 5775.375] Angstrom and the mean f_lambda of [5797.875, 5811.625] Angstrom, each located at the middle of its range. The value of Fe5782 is 1.6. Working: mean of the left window 1.57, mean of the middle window 1.52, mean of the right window 1.74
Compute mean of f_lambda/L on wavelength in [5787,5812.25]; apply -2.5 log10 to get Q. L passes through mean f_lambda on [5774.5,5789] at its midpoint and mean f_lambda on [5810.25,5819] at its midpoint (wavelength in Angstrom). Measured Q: -0.067 mag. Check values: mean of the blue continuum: 1.49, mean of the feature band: 1.7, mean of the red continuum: 1.68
